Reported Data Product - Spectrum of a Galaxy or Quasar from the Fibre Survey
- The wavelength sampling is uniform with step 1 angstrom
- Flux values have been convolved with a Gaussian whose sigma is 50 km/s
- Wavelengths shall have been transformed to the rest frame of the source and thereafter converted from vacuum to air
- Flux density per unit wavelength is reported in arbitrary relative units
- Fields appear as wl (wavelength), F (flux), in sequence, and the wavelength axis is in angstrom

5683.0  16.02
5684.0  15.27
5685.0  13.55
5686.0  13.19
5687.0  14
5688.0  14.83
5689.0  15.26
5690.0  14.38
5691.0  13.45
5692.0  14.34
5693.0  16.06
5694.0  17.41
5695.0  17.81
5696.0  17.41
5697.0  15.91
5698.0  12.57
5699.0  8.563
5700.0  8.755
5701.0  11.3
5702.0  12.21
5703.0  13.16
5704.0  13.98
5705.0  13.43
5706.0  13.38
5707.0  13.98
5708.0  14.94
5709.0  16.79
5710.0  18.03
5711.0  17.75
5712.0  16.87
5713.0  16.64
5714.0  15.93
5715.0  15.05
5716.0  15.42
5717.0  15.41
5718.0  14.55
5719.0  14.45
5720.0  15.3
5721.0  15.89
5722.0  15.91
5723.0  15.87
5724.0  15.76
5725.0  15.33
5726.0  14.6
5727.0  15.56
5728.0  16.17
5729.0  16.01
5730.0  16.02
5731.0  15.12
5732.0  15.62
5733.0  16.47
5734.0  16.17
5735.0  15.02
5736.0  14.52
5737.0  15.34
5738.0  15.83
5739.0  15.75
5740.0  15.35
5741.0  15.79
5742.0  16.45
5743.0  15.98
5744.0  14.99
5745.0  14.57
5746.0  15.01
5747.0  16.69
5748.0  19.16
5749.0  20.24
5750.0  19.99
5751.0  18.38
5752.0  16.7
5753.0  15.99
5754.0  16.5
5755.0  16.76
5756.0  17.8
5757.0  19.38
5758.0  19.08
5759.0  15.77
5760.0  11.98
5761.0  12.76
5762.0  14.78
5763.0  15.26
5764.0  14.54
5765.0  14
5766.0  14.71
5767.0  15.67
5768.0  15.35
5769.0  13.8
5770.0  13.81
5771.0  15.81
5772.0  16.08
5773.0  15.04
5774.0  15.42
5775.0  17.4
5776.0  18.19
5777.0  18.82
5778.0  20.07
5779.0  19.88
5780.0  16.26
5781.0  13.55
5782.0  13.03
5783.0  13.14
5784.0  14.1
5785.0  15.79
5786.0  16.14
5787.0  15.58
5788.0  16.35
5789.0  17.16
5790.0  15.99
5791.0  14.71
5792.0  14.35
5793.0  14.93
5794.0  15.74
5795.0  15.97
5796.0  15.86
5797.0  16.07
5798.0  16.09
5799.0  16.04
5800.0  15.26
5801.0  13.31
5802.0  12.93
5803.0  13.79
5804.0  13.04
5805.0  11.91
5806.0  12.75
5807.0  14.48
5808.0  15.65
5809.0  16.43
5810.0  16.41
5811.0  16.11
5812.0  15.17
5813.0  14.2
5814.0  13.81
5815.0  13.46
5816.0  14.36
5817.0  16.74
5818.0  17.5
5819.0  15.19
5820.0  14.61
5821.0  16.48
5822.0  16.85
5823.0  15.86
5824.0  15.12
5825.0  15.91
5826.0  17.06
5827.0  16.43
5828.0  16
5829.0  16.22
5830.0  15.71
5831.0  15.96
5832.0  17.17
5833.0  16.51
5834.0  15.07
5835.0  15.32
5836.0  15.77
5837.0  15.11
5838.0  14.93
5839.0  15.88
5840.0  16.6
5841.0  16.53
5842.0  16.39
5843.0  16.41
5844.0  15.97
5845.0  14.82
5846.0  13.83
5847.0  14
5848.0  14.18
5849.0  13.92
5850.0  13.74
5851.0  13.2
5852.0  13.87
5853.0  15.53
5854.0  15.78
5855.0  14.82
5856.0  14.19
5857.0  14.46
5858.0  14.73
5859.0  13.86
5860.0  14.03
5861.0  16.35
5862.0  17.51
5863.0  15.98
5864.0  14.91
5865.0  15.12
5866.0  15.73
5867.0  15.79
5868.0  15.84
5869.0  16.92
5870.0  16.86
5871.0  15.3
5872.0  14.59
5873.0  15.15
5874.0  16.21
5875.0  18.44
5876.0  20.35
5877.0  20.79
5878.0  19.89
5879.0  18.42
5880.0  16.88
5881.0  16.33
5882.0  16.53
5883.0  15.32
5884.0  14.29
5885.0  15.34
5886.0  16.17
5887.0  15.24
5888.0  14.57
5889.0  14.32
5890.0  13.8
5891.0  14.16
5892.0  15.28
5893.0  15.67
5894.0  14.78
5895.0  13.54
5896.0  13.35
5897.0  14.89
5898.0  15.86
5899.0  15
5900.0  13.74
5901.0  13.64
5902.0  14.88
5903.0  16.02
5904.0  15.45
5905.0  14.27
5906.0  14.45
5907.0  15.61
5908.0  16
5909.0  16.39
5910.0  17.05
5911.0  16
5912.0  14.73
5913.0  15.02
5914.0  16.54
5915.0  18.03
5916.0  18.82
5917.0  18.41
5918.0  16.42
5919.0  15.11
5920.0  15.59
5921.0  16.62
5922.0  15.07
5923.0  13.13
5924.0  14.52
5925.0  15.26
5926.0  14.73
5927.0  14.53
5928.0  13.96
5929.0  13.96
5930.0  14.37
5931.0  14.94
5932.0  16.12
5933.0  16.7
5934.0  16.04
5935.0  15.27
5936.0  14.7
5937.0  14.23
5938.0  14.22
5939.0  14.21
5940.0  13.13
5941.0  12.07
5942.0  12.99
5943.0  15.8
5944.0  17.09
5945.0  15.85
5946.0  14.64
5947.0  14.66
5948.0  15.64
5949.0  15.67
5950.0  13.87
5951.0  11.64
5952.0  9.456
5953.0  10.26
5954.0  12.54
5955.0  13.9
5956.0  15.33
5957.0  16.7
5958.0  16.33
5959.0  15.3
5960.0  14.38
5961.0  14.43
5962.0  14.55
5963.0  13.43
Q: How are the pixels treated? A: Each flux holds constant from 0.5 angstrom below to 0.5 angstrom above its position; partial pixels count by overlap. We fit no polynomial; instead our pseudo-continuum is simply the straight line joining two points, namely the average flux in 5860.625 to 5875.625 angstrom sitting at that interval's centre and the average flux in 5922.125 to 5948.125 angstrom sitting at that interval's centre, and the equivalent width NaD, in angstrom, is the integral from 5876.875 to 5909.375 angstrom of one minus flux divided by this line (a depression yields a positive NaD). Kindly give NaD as 0.3 angstrom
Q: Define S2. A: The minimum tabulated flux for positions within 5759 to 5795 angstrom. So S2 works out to 11.98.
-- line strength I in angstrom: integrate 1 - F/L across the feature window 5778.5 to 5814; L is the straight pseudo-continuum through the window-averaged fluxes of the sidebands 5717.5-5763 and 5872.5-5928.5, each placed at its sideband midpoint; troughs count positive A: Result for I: 1.9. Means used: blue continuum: 16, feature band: 15.1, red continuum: 15.7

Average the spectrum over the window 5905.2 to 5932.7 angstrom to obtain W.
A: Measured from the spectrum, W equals 15.6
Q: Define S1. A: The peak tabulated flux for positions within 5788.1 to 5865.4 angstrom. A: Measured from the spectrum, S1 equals 17.51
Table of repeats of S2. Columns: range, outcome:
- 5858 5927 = 13.13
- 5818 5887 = 13.2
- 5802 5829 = 11.91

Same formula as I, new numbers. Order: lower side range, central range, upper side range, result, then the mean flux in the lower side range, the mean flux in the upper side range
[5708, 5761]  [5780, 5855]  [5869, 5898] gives 3.8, 16.1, 16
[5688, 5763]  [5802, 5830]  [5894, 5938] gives 0.4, 15.5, 15.3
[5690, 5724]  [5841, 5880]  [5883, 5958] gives -2.3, 14.8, 14.9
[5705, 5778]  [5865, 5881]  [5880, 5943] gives -1.8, 15.9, 15.1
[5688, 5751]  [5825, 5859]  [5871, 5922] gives 0.8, 15.4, 15.9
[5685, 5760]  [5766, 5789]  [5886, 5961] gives -0.8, 15.5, 14.9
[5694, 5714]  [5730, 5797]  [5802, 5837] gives -4.5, 14.5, 15.3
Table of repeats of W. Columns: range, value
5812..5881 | 15.8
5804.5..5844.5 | 15.6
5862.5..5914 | 15.7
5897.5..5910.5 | 15.3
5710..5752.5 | 16.1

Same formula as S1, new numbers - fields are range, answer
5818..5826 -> 17.5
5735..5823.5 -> 20.24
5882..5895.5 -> 16.53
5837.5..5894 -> 20.79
